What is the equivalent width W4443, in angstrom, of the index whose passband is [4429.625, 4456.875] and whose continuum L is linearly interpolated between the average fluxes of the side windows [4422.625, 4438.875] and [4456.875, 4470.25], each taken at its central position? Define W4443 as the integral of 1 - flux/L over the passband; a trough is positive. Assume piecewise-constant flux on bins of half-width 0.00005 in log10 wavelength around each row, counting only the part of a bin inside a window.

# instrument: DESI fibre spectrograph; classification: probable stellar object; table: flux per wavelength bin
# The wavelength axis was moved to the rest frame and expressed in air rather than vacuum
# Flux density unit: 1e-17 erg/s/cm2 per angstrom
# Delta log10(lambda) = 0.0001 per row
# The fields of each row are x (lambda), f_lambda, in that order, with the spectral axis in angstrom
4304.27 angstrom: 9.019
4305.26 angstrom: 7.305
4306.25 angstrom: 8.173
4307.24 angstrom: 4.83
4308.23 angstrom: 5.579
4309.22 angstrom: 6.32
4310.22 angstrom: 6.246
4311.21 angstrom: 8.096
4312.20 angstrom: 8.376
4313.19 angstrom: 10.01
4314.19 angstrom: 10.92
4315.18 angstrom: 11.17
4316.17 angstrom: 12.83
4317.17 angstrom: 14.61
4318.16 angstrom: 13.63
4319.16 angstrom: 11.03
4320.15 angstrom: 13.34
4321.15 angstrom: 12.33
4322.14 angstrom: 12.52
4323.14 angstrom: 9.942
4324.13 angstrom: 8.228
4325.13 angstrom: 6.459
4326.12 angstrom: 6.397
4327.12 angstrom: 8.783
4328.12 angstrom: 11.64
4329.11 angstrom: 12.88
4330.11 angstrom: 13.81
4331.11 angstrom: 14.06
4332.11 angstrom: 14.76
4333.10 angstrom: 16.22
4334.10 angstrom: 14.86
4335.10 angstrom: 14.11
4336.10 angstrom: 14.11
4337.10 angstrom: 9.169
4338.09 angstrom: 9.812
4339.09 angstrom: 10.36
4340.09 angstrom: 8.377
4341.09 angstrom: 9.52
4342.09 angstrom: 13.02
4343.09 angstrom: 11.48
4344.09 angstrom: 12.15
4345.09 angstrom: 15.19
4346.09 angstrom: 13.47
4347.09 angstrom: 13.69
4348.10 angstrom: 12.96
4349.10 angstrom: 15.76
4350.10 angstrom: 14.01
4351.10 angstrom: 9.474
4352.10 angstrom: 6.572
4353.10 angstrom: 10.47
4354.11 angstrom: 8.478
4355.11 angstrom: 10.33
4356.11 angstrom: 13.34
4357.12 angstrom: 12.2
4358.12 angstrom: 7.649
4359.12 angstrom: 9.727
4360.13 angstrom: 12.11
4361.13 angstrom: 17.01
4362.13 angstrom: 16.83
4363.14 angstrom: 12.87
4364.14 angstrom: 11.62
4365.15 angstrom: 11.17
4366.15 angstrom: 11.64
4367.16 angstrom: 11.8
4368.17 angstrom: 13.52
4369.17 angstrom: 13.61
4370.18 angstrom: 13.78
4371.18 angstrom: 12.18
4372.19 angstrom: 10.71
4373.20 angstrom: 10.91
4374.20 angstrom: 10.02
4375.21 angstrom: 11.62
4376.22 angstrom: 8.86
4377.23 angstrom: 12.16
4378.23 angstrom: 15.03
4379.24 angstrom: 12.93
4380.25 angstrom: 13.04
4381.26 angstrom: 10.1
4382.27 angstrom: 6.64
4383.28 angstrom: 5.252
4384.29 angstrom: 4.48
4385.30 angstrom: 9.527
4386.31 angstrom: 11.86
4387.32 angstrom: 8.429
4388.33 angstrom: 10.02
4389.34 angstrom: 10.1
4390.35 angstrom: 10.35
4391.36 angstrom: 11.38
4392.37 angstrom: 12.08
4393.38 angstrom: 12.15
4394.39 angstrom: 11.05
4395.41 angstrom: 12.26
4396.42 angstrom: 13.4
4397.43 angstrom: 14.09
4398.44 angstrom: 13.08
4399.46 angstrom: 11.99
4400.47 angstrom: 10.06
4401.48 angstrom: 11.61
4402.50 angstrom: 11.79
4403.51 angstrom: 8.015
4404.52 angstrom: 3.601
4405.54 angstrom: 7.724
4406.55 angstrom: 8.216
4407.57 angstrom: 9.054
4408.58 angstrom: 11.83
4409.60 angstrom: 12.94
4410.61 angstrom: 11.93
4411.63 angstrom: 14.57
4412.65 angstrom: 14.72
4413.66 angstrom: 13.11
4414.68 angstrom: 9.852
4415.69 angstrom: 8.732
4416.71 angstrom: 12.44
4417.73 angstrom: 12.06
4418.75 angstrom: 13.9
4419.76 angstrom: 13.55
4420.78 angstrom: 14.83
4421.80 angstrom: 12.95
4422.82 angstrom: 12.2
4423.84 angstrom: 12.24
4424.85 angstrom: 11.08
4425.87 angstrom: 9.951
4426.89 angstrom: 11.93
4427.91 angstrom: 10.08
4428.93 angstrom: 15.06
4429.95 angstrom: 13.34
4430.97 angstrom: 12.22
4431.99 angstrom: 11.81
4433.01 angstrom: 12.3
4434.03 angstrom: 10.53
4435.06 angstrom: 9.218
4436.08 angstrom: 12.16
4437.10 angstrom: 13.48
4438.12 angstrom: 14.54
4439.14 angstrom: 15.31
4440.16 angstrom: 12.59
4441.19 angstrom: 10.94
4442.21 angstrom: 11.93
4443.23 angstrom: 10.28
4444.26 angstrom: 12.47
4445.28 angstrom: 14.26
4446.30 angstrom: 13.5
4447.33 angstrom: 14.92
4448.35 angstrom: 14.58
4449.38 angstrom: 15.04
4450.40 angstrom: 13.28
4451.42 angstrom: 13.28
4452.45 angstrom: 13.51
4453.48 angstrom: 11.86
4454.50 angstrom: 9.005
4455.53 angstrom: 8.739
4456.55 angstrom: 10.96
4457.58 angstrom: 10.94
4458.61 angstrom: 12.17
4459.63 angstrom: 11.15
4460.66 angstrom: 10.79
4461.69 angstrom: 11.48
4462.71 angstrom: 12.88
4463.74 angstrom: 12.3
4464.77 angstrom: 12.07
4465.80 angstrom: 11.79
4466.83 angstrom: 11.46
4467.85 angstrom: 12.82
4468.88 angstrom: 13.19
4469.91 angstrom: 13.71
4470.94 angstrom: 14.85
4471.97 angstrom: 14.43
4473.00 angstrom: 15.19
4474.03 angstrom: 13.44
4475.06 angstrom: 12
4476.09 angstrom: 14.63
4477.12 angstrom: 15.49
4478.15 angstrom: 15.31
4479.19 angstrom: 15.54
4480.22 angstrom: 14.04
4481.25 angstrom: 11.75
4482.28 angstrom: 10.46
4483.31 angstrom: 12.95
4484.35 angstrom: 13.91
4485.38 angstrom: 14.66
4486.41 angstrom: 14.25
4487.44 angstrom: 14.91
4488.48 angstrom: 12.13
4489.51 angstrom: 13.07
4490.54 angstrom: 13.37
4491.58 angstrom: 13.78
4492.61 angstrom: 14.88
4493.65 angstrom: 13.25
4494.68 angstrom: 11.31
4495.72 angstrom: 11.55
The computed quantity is -0.9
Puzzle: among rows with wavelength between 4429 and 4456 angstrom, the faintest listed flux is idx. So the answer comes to 8.739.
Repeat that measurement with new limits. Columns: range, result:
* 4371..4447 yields 3.601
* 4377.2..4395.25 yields 4.48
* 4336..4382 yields 6.572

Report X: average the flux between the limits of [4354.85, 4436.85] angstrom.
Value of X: 11.4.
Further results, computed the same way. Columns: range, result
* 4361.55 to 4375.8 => 12.3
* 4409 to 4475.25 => 12.5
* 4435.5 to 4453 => 13.3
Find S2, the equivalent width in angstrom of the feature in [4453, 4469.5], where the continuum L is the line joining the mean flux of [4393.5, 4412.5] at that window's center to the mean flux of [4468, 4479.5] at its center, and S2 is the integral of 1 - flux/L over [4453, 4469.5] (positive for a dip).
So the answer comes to 2.7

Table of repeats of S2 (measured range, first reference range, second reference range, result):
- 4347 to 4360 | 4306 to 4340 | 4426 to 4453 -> 0.22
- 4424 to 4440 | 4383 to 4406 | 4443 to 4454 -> 0.33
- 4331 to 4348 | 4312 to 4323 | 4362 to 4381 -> -0.77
